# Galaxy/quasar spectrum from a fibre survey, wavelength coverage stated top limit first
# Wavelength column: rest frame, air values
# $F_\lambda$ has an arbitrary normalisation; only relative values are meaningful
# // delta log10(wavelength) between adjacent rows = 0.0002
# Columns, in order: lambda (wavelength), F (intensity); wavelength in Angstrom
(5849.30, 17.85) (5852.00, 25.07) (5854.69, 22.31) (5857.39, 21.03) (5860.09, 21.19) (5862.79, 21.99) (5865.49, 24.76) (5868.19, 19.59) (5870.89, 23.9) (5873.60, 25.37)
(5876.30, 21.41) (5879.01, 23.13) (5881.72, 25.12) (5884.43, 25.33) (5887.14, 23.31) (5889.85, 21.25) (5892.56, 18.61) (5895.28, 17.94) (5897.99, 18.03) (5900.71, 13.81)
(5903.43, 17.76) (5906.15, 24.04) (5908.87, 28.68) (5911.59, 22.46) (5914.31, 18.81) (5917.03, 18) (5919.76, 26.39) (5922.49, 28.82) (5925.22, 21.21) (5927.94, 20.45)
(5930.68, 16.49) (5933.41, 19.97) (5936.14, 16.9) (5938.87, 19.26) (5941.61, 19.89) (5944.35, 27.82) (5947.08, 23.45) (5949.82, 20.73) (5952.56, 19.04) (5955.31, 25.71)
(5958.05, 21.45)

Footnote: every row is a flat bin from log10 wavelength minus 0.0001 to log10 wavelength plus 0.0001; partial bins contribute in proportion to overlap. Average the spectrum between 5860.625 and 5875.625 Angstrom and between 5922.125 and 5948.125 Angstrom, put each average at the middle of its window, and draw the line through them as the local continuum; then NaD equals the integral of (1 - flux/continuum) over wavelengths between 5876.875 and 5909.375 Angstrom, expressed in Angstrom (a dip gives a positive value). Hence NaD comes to 1.5 Angstrom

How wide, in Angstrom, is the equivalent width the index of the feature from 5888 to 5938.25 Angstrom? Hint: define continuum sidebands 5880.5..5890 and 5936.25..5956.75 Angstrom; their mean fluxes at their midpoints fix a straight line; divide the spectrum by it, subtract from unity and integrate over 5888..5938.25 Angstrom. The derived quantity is 5.51 Angstrom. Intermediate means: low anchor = 24.1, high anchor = 21.9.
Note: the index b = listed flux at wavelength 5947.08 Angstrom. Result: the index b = 23.45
